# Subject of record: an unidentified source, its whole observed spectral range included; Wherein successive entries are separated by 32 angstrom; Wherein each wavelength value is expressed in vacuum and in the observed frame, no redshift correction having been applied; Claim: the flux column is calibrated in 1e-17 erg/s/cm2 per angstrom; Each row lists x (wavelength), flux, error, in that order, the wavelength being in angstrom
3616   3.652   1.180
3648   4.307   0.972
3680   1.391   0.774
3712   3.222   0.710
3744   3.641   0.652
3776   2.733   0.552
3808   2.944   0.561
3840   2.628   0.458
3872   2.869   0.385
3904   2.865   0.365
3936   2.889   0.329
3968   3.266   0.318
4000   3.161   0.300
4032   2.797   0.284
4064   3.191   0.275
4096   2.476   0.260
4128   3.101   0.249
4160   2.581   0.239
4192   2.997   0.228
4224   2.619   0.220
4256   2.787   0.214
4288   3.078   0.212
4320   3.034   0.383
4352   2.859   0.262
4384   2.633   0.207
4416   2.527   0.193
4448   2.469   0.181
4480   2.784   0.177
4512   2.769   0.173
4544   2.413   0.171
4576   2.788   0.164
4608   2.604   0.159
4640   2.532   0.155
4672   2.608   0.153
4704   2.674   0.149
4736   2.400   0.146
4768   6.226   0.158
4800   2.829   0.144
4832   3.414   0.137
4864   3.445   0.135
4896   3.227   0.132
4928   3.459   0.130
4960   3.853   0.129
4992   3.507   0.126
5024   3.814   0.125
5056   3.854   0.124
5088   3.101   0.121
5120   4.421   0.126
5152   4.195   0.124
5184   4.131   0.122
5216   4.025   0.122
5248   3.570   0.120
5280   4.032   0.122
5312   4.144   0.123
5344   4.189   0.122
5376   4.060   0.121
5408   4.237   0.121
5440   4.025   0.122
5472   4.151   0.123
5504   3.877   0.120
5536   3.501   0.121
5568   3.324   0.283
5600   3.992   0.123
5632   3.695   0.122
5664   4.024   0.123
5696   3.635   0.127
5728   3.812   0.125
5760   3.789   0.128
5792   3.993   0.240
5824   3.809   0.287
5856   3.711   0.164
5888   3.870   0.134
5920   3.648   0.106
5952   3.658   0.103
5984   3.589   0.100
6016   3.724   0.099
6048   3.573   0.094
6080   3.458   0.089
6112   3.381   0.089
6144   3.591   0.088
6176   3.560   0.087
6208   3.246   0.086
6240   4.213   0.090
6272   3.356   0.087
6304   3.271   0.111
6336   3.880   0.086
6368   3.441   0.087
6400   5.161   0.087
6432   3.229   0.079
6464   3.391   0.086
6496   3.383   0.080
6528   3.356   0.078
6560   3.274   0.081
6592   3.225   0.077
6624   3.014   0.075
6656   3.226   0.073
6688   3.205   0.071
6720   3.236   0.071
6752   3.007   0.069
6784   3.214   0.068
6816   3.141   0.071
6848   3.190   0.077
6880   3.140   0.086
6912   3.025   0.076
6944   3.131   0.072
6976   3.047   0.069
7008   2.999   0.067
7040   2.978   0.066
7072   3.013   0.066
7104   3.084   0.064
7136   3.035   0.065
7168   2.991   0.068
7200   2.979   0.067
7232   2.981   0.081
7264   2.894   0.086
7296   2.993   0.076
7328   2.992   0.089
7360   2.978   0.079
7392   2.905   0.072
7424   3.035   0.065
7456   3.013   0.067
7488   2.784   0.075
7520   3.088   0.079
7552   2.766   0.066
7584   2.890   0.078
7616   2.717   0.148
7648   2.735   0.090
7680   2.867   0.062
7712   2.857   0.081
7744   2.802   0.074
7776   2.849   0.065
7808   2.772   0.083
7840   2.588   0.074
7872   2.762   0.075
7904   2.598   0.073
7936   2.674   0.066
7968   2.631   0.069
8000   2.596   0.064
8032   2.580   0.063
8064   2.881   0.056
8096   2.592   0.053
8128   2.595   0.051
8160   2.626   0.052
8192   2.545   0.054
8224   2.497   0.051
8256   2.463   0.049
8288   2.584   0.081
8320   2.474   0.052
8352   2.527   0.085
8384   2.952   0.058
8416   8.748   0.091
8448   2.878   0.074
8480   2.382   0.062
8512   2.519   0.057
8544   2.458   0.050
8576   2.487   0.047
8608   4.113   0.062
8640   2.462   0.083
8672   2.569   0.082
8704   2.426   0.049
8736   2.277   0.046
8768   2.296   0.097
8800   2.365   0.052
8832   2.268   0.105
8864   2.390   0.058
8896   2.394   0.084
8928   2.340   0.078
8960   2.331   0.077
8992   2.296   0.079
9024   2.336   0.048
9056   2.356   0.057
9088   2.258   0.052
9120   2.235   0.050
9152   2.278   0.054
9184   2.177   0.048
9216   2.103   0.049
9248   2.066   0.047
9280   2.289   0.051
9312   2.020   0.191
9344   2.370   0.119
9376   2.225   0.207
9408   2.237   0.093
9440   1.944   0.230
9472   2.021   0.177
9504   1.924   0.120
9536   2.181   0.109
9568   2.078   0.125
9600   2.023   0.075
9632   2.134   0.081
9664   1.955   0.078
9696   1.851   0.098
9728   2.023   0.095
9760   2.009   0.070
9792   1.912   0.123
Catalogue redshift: 0.280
